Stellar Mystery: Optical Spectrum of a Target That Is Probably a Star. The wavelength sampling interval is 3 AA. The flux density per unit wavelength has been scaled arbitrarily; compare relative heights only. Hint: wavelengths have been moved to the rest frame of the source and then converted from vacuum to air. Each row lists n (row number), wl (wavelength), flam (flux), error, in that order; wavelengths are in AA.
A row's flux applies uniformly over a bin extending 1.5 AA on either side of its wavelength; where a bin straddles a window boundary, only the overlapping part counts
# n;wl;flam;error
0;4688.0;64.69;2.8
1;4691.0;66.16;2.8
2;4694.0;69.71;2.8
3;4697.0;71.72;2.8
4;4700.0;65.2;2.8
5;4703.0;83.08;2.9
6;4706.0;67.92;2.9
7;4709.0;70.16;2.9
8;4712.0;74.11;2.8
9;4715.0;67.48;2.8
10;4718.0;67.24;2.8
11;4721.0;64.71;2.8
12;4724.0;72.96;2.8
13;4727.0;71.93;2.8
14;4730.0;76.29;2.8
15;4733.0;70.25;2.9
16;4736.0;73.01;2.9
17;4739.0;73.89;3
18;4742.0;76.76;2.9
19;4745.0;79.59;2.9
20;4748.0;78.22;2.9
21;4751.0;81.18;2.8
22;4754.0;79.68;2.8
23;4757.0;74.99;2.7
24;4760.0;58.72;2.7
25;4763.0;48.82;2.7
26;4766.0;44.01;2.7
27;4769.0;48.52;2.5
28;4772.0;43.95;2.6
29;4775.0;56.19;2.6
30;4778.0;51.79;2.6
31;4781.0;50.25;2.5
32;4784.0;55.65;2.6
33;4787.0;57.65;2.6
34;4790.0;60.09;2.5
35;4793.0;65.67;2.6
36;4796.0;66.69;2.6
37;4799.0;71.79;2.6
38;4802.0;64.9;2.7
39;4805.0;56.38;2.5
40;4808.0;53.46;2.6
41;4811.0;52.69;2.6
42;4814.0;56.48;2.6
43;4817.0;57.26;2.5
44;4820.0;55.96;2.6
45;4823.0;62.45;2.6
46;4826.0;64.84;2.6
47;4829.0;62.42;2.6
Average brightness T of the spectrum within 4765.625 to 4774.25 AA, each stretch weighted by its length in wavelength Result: 46.6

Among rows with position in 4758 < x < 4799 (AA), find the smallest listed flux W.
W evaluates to 43.95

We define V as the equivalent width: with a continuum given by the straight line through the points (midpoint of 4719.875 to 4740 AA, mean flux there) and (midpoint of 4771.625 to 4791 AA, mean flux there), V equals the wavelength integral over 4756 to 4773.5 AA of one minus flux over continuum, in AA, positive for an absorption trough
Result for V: 2.2 AA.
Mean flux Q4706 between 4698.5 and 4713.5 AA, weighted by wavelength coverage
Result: 72.1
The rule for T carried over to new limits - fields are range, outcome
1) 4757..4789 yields 52.8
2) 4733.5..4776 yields 65.8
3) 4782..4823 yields 59.6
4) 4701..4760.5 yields 73.3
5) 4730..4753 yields 76.2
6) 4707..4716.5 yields 70.4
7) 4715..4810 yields 64.4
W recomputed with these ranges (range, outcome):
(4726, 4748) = 70.25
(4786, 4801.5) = 57.65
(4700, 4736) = 64.71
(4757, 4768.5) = 44.01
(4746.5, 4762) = 58.72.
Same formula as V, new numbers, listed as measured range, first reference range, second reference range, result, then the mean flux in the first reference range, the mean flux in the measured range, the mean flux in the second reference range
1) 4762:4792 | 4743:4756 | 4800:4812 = 7.19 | 79.4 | 52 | 57.7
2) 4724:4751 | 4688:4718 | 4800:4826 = -3.61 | 70.2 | 75.2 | 58.1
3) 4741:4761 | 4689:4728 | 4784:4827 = -3.10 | 70.1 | 76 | 60.2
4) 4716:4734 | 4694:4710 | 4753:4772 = -1.21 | 71.5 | 70.5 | 57.4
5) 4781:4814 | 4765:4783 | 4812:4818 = -3.97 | 49.4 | 59.8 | 56.5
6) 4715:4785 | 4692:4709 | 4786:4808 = 1.88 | 71.2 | 65.3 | 62.8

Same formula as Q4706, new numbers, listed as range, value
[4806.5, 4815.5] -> 54.2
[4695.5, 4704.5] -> 73.3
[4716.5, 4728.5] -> 69.2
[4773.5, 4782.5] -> 52.7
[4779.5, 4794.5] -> 57.9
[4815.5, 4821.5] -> 56.6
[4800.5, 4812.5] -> 56.9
